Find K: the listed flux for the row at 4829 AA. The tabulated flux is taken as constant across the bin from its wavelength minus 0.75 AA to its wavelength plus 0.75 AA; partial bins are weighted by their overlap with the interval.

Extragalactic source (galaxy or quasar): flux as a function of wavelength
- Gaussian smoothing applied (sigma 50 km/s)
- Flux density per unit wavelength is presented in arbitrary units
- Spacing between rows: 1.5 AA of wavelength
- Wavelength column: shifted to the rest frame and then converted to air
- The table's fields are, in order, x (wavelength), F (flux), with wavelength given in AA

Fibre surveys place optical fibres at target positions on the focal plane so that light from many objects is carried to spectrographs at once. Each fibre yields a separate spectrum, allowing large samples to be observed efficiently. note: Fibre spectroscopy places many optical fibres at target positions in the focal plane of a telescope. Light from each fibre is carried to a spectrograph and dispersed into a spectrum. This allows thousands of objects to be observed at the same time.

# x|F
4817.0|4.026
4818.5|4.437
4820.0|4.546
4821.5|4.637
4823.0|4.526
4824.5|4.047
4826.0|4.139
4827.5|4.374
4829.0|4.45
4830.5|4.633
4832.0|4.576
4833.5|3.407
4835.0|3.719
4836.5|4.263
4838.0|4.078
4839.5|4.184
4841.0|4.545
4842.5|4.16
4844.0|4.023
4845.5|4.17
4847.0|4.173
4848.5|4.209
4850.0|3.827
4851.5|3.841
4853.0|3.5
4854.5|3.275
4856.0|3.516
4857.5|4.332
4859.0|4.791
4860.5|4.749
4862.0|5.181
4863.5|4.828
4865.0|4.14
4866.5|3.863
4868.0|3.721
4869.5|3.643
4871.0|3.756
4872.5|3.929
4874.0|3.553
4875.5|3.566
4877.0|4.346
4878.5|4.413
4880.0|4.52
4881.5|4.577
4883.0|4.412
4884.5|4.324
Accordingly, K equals 4.45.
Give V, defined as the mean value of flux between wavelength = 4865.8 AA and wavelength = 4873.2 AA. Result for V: 3.78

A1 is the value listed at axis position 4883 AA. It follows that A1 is 4.412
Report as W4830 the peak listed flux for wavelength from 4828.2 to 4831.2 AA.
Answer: 4.633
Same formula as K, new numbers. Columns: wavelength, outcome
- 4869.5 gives 3.643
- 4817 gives 4.026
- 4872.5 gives 3.929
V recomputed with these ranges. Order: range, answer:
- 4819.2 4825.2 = 4.44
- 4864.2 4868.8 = 3.92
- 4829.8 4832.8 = 4.58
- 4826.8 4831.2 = 4.49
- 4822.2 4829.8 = 4.31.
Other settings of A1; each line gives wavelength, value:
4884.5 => 4.324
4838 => 4.078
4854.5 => 3.275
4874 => 3.553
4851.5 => 3.841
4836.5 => 4.263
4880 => 4.52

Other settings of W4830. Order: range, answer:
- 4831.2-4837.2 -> 4.576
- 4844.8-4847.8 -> 4.173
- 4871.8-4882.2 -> 4.577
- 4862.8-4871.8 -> 4.828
